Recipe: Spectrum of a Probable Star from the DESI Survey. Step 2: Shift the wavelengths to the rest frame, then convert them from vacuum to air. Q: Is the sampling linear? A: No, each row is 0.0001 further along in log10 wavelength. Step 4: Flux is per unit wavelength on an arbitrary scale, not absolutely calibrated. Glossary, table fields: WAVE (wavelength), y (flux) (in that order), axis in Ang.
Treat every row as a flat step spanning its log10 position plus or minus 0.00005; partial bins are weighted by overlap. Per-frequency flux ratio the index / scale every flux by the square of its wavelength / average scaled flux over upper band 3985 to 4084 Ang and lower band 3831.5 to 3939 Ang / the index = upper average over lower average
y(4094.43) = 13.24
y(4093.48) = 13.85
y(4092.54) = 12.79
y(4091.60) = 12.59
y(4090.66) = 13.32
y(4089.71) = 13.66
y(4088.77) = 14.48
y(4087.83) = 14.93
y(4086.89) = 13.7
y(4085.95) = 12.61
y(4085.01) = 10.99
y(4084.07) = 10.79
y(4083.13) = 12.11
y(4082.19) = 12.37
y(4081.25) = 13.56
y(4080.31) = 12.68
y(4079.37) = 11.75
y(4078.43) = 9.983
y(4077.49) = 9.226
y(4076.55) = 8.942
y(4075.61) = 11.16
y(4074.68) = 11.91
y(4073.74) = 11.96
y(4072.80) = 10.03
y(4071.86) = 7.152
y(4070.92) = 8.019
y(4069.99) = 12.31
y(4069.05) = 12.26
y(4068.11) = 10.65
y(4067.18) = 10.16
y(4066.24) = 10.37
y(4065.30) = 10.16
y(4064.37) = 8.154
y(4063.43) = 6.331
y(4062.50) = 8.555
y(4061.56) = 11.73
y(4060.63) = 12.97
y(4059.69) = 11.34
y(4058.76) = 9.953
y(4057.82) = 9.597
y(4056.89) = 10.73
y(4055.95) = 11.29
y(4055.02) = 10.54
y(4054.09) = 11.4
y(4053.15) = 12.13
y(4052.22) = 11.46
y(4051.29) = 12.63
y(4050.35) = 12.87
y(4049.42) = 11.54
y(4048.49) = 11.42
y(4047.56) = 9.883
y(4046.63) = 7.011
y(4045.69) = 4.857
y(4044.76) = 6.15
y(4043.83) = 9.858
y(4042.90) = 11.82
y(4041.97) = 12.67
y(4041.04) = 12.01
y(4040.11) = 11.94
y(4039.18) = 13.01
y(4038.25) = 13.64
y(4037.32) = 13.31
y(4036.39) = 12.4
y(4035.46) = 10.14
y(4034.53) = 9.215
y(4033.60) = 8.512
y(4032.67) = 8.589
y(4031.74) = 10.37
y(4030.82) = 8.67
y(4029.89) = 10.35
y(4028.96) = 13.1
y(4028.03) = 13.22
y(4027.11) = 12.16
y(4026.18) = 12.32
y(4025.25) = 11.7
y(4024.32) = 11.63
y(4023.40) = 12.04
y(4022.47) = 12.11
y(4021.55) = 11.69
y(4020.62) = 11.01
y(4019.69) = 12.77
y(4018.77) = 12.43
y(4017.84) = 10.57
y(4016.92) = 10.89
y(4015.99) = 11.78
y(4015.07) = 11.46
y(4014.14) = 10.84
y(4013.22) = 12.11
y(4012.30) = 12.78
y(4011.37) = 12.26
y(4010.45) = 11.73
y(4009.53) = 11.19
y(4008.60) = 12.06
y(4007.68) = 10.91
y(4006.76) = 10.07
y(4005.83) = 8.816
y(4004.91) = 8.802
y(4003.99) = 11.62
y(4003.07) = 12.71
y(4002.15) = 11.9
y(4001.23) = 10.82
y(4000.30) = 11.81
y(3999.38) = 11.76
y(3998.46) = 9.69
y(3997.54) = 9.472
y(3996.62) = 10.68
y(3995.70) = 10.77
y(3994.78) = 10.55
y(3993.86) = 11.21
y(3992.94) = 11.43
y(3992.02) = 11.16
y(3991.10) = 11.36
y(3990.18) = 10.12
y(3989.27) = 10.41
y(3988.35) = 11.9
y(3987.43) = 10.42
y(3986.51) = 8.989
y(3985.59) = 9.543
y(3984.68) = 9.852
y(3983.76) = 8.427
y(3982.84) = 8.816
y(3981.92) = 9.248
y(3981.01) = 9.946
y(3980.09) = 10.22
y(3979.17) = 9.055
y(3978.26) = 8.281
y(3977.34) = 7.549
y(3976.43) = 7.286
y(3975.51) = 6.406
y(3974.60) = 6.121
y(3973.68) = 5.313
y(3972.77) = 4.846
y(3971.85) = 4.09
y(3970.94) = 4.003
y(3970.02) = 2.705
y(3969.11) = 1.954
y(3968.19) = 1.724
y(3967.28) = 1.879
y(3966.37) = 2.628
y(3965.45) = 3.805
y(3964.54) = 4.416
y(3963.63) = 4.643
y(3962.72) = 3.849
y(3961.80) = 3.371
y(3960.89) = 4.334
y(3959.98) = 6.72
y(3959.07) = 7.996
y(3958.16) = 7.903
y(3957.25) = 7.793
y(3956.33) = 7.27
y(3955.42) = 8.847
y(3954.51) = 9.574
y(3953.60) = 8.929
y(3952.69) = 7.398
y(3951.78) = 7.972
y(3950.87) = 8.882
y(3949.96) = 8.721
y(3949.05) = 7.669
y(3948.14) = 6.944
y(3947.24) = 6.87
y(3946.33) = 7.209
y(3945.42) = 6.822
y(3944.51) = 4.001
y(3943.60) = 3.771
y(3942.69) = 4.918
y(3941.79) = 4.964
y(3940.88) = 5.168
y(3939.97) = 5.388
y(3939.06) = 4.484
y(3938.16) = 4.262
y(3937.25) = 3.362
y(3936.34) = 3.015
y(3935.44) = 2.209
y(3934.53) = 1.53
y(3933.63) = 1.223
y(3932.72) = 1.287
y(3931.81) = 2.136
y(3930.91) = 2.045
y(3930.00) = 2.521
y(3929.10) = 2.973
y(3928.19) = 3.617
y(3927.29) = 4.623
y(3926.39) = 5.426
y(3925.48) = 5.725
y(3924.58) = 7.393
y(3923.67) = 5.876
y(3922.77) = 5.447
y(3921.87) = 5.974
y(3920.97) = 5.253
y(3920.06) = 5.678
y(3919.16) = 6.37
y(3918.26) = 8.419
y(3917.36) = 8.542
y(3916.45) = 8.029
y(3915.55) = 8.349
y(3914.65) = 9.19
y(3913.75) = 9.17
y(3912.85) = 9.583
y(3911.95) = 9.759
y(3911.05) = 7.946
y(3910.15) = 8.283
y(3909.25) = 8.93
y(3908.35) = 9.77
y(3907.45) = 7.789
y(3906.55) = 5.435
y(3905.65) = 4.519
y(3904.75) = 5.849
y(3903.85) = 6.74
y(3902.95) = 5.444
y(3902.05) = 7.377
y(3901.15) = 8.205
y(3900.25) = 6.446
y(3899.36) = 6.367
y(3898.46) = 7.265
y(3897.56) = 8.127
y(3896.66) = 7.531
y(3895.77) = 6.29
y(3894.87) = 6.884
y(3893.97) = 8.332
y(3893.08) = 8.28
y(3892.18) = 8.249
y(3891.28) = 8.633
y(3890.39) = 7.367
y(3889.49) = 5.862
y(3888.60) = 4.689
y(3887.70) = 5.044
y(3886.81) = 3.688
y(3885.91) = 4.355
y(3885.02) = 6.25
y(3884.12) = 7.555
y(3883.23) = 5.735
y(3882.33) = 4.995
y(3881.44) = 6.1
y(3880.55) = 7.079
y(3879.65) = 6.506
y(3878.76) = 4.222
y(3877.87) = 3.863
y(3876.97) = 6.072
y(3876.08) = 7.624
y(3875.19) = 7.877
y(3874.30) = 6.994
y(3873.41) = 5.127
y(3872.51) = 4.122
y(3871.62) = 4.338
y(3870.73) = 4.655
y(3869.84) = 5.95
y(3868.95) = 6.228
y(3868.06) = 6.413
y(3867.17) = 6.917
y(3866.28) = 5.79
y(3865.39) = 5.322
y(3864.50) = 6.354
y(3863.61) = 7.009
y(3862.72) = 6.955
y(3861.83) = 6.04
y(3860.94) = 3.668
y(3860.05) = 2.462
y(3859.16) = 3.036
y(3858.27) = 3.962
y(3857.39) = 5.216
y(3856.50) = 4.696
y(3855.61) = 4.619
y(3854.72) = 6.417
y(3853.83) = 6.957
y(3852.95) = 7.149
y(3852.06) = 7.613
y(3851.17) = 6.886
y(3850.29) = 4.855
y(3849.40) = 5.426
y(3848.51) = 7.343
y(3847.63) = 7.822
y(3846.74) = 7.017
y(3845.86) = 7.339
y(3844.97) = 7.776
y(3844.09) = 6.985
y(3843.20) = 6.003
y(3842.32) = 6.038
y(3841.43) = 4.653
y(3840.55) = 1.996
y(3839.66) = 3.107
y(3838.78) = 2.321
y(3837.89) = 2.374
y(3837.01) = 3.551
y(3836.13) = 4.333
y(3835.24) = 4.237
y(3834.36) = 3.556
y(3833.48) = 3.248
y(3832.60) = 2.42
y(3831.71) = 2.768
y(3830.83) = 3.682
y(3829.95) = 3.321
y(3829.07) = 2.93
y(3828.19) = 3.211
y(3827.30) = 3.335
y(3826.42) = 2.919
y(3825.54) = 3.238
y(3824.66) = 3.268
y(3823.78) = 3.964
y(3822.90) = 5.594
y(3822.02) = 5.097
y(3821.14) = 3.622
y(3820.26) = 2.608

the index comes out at 2.0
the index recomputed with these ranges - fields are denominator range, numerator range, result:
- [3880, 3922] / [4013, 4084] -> 1.66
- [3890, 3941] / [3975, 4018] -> 1.77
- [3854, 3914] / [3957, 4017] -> 1.44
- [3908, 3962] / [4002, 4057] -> 1.91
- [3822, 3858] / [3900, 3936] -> 1.31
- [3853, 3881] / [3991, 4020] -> 2.15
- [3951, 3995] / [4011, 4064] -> 1.55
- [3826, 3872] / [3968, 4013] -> 2.01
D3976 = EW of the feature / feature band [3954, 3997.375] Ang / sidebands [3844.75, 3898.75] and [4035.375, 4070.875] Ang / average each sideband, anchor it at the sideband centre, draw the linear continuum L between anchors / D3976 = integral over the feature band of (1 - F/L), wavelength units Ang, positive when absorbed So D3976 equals 6.8 Ang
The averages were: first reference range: 6.1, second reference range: 10.7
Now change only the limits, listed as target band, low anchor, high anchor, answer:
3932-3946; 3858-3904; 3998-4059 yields 7.5 Ang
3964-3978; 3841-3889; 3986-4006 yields 7.8 Ang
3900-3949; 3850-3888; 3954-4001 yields 6.3 Ang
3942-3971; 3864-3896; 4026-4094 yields 8.4 Ang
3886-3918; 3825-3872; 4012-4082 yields -3.7 Ang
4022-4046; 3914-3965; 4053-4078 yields -5.0 Ang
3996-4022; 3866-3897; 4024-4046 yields -2.8 Ang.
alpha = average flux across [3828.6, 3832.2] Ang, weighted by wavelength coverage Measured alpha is 3.17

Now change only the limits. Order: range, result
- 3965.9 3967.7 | 2.26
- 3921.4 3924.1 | 5.78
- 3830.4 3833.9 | 3.02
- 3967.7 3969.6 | 1.86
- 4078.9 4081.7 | 12.7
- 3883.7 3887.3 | 5.44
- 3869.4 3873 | 4.76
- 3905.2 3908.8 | 6.88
